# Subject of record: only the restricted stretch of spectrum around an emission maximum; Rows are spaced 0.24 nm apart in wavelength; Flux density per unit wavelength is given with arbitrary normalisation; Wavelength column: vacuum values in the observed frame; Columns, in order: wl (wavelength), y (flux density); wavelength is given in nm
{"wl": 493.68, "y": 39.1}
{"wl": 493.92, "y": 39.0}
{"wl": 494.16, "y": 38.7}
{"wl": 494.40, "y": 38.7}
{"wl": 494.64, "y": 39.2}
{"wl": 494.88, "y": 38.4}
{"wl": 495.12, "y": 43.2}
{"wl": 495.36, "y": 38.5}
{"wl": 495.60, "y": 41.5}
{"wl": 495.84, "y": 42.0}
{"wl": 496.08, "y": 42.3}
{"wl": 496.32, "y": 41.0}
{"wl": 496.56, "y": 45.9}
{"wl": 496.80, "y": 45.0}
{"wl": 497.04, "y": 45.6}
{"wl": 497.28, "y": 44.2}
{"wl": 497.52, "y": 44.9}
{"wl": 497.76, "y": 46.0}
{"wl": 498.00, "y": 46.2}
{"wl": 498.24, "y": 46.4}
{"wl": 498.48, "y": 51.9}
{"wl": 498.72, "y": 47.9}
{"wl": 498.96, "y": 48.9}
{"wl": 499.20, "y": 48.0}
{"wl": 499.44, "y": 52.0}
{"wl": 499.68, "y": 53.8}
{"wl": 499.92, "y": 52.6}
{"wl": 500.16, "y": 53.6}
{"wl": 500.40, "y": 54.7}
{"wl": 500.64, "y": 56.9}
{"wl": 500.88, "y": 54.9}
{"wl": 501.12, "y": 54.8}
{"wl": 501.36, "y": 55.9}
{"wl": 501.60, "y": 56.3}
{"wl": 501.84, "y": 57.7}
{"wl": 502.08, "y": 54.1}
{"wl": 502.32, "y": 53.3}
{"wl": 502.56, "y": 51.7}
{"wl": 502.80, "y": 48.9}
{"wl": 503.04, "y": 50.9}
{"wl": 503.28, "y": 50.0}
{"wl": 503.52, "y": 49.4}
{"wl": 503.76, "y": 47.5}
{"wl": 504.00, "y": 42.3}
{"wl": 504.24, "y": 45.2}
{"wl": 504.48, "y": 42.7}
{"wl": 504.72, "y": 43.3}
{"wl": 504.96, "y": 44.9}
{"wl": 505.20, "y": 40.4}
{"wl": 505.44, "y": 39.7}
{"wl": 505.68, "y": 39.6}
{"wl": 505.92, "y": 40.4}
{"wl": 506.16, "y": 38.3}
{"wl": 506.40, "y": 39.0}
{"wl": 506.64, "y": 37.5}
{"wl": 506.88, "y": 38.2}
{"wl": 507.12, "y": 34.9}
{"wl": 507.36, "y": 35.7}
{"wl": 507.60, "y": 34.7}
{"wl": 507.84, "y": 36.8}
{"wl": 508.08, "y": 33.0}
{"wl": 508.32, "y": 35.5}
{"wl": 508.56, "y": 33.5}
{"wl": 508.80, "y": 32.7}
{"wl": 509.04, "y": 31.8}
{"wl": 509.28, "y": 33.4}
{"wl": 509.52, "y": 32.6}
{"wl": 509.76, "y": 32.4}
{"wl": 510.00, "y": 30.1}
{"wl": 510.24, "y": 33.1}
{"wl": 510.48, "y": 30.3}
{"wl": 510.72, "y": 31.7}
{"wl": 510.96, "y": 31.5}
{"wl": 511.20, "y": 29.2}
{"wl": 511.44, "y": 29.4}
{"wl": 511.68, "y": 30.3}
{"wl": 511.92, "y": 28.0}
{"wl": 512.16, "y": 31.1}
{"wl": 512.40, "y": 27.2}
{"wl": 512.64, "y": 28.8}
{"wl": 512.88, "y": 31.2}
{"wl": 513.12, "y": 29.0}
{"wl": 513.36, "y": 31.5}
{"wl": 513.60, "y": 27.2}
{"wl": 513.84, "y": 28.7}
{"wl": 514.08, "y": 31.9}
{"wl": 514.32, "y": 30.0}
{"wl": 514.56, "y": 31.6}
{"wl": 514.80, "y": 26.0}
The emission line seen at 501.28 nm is C III] 1909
